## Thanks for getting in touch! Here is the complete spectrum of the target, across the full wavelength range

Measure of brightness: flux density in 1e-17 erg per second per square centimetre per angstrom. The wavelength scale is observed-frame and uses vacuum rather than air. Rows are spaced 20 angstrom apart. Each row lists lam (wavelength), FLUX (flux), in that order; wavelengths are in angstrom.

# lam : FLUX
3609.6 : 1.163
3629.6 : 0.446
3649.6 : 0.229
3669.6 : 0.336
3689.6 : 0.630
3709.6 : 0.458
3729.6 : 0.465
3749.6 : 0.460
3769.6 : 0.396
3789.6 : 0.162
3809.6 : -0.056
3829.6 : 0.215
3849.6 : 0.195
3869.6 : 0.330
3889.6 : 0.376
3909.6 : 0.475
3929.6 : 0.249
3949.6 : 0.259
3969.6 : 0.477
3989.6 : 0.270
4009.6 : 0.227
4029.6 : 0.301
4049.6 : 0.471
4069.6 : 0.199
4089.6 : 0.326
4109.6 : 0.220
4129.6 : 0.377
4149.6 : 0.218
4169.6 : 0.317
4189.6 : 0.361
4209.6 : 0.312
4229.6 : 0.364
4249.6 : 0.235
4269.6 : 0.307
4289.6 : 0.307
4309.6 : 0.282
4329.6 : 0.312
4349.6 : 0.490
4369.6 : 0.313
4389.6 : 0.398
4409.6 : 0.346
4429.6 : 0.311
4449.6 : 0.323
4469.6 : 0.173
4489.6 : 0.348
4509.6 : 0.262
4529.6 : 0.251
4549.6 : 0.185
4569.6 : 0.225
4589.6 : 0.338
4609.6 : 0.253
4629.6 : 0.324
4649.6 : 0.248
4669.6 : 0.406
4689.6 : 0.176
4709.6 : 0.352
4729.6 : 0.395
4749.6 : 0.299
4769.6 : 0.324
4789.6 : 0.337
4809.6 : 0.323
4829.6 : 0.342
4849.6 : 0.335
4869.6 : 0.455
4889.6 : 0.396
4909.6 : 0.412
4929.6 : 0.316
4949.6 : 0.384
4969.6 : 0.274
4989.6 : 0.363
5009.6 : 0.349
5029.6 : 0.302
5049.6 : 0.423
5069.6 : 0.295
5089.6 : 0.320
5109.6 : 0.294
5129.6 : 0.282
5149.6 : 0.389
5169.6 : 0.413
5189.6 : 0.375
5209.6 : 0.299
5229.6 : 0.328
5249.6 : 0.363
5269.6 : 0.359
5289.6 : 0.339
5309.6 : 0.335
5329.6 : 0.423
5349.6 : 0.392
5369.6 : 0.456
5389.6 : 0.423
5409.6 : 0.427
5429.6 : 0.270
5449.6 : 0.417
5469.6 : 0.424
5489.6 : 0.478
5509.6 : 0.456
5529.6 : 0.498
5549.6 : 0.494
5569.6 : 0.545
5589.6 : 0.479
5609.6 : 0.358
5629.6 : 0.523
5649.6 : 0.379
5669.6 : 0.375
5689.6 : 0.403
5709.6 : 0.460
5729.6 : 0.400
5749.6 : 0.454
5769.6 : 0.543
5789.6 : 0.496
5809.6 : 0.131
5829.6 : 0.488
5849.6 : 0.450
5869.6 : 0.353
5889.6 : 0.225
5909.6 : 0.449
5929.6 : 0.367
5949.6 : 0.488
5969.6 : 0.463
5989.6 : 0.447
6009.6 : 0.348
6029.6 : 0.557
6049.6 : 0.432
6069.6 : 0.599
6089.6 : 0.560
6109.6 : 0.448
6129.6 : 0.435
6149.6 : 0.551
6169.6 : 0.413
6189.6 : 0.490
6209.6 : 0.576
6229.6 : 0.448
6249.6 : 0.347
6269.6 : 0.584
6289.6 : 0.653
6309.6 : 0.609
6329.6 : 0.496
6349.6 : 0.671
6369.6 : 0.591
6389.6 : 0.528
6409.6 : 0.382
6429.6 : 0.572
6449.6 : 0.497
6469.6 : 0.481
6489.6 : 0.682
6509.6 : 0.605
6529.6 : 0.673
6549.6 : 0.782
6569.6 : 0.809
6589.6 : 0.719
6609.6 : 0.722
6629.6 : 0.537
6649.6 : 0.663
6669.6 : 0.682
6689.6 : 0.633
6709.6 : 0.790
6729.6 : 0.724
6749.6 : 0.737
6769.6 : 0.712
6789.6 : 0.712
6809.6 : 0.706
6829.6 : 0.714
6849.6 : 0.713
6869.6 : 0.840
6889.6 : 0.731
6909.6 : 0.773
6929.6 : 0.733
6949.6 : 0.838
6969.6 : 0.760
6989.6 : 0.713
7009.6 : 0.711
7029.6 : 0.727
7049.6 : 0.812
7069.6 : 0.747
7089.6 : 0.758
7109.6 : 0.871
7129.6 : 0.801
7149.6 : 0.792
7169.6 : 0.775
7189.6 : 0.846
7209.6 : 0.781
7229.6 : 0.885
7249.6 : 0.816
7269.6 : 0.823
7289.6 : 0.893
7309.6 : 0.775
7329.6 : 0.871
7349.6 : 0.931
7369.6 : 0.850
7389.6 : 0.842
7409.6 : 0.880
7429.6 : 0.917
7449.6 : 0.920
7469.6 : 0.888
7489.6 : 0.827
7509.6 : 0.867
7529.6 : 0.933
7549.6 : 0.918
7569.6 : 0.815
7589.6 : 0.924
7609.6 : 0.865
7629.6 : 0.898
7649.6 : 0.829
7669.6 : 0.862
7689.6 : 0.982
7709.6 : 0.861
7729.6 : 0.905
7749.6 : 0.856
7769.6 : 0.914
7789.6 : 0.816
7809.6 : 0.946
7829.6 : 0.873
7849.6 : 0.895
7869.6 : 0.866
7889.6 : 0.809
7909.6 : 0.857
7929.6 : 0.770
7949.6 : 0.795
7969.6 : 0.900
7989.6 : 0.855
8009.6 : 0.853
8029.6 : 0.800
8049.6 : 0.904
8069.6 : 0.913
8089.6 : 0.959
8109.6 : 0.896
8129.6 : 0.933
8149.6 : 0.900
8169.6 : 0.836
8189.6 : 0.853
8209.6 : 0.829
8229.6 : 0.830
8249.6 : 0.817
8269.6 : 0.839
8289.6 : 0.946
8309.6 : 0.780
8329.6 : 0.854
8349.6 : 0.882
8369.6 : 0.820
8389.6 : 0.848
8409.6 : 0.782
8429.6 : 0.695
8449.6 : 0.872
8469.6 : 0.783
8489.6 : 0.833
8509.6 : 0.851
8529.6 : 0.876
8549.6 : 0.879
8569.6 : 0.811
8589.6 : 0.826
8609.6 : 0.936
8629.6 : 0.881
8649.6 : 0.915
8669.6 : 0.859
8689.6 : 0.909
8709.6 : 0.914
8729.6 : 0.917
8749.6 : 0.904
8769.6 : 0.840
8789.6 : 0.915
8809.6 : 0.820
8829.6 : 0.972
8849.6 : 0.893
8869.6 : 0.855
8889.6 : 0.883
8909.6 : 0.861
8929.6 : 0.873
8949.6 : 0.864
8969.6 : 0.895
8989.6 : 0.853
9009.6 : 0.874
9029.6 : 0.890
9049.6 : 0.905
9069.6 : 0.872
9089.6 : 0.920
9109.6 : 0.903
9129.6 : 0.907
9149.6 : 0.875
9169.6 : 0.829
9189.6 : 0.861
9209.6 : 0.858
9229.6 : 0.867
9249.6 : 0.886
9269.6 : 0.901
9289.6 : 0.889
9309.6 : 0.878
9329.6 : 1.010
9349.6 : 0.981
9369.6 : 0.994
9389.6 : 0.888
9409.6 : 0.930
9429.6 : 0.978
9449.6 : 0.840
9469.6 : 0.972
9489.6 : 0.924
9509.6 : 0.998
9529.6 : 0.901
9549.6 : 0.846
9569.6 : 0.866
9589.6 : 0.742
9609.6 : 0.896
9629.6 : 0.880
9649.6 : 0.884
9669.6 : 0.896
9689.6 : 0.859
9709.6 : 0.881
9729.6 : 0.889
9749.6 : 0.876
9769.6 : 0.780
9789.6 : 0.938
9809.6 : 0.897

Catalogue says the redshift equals 0.63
